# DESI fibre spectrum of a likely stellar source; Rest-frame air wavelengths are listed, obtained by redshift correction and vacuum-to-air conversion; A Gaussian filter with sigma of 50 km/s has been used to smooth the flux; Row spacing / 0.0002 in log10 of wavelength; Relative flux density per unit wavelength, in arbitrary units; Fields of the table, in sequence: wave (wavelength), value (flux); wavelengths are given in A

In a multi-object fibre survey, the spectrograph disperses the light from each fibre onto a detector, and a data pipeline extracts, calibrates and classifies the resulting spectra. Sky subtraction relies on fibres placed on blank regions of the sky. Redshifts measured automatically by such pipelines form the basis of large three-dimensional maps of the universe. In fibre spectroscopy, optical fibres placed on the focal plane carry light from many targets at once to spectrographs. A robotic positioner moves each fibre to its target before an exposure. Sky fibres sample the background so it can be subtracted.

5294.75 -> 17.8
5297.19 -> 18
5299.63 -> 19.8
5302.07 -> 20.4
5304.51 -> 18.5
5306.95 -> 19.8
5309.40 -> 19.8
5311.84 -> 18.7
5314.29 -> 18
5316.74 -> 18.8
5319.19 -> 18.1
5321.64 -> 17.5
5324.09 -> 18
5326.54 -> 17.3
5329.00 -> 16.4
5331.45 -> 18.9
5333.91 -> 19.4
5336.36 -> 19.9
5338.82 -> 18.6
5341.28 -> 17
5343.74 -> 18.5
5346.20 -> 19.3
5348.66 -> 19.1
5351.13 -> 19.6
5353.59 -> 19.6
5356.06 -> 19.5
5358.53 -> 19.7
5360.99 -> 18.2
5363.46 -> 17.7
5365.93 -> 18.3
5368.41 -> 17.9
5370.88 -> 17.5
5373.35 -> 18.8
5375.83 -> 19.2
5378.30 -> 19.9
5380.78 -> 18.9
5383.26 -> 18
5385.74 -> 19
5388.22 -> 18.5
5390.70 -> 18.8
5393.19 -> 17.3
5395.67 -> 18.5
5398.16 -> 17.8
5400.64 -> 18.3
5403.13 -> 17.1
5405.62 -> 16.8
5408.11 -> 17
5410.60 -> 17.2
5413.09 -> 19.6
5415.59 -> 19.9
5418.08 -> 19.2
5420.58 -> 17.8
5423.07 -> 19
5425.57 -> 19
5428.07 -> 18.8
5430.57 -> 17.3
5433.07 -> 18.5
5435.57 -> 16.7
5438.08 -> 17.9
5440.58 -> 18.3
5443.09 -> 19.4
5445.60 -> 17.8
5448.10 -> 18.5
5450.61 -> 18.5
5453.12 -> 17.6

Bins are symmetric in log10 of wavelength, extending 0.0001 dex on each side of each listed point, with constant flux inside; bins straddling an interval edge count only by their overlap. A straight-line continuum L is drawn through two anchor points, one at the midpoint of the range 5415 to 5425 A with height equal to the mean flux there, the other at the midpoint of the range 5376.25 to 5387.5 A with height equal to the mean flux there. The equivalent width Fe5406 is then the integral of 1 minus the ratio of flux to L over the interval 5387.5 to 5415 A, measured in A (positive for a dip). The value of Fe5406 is 1.5 A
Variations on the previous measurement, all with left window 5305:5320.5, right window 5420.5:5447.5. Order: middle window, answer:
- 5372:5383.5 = -0.3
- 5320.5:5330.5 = 0.8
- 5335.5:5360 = -0.5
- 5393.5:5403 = 0.2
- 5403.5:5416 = 0.3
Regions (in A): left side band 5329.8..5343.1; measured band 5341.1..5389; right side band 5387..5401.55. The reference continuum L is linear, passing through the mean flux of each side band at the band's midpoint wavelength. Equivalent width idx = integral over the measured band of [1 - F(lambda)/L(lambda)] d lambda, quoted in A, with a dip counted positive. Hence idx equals -0.8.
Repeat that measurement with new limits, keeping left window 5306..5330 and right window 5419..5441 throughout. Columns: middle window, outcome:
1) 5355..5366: -0.3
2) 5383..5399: -0.1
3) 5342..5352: -0.4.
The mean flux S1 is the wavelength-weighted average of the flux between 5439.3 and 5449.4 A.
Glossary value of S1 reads 18.5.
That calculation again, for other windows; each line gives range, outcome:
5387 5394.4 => 18.2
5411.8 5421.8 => 19.1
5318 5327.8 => 17.7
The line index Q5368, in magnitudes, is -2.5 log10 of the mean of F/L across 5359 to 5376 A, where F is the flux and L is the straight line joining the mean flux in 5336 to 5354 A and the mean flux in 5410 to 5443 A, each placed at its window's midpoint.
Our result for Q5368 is 0.03 mag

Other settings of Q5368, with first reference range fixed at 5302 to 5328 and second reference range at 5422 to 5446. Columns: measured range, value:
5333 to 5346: -0.01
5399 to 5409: 0.06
